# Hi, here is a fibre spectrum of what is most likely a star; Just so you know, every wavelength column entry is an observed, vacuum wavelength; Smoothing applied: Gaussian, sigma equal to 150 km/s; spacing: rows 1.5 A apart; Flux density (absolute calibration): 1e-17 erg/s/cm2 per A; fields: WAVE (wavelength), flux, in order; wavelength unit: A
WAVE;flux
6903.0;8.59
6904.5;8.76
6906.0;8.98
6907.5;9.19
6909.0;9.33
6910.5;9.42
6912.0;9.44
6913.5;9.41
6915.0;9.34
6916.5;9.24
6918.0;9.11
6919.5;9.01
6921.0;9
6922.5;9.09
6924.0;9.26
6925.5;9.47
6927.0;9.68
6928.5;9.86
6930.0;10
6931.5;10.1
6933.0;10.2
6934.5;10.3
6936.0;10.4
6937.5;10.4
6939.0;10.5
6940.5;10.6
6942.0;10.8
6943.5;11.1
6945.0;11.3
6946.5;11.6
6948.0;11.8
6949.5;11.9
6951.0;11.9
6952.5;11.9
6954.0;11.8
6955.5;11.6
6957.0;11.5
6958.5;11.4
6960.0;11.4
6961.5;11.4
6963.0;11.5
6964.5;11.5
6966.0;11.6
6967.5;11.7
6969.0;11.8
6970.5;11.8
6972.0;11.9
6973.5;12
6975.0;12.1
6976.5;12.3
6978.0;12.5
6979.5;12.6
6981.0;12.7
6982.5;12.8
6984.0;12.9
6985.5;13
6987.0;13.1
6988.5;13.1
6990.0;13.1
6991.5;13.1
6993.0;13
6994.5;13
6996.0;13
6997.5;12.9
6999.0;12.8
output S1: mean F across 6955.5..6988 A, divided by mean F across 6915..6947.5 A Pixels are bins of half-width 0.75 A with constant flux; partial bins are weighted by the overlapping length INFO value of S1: 1.20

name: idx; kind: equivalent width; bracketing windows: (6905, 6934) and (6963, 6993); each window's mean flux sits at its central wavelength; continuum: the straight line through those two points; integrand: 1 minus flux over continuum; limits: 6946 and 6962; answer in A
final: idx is -0.7 A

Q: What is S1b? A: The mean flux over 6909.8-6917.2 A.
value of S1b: 9.37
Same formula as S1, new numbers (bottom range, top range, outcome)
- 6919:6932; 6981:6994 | 1.37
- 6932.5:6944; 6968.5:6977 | 1.14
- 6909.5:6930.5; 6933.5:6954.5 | 1.19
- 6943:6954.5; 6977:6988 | 1.10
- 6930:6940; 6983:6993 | 1.27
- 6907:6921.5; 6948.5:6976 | 1.27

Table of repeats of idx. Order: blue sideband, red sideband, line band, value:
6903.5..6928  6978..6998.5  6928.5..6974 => -0.8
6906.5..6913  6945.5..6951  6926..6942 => 0.9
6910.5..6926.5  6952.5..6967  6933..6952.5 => -0.8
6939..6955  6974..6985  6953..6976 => 0.7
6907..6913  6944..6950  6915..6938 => 1.6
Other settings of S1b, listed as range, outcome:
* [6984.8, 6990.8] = 13.1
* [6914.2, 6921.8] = 9.14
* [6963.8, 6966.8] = 11.6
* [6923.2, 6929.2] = 9.56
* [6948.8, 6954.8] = 11.9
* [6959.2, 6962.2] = 11.4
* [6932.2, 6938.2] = 10.3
